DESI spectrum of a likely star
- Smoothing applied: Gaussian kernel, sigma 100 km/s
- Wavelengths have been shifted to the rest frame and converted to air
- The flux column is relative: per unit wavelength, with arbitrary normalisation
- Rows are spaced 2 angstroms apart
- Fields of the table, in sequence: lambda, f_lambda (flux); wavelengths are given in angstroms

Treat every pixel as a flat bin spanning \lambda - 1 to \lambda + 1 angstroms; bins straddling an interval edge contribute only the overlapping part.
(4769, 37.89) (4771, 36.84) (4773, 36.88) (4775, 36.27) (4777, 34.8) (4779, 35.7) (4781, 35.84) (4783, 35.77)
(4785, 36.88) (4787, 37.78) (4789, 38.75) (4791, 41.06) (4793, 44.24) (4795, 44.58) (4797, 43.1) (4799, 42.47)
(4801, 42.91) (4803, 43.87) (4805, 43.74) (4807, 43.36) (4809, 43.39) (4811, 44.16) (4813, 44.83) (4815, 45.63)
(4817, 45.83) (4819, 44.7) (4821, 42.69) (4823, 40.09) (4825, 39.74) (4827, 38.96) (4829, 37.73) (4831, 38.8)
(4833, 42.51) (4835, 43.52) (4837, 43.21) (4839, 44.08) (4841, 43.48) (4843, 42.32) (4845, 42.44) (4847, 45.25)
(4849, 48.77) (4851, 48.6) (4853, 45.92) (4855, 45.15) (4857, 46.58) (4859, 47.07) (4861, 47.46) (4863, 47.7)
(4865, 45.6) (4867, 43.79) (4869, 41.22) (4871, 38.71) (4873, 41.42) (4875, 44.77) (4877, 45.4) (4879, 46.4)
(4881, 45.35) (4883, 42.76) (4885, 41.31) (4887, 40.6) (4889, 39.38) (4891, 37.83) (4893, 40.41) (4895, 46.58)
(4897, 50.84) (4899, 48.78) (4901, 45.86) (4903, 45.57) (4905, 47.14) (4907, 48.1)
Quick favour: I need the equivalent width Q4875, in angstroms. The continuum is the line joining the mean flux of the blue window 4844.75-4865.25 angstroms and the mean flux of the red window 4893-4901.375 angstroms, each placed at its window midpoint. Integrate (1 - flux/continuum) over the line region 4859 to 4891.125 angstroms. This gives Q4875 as 2.4 angstroms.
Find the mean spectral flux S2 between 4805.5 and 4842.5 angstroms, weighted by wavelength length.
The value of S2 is 42.6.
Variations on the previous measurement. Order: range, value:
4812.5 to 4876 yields 43.7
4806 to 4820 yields 44.6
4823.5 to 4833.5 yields 39.4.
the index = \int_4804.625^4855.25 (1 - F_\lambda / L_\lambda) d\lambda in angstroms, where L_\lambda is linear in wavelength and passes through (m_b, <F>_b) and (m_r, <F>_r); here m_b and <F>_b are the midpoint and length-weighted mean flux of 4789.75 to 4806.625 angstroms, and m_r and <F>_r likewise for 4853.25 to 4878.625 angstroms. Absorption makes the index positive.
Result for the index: 0.6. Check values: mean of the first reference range 43.2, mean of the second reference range 44.7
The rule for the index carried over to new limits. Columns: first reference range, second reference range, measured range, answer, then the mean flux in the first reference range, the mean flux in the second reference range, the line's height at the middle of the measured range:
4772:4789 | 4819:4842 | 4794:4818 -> -3.1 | 36.4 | 41.5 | 39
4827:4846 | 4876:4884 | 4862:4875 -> 0.3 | 41.8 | 45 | 44.2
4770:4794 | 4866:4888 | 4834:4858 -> -2.2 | 37.6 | 42.9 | 41.1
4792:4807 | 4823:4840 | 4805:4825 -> -0.6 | 43.5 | 41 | 42.3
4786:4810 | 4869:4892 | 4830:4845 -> -0.1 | 42.4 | 42.1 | 42.3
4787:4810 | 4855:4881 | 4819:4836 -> 1.1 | 42.6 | 44.7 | 43.5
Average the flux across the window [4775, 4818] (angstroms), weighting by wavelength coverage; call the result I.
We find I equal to 41.2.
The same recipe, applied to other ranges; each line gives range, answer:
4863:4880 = 43.7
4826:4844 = 41.6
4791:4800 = 43.3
